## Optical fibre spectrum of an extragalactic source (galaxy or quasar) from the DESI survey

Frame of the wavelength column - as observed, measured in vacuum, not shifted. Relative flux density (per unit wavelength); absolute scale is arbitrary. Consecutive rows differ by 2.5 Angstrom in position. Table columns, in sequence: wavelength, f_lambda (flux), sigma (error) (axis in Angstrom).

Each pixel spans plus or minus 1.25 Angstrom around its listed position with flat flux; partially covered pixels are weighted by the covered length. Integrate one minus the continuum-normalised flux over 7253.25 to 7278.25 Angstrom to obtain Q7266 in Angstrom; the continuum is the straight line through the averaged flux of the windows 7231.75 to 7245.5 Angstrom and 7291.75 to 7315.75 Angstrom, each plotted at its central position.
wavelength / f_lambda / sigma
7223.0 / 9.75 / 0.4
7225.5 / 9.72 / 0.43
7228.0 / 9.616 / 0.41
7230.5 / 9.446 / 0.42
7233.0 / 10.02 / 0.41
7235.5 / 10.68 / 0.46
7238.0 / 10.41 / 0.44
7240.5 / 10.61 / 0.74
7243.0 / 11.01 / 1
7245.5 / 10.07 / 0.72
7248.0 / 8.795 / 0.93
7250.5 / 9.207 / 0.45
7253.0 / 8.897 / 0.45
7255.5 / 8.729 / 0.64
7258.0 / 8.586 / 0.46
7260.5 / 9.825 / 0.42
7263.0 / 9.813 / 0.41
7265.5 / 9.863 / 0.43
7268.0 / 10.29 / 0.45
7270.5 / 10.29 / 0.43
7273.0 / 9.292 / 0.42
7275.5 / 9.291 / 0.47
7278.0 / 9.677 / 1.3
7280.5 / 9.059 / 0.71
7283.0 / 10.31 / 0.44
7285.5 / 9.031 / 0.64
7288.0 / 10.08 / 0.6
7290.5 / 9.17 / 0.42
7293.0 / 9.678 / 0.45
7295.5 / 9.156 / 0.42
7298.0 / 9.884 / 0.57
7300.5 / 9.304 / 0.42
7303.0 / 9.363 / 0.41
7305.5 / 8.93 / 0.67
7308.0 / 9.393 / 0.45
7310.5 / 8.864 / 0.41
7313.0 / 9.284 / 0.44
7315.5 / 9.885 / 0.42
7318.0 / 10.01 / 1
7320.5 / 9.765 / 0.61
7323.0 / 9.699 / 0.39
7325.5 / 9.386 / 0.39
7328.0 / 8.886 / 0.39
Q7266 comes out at 1.2 Angstrom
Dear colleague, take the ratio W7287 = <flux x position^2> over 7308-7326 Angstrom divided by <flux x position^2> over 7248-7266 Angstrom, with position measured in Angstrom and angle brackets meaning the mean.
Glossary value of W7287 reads 1.05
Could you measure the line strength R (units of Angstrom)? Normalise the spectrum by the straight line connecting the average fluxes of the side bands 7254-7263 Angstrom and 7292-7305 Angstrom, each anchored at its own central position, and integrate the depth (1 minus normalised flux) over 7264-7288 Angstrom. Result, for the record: -1.1 Angstrom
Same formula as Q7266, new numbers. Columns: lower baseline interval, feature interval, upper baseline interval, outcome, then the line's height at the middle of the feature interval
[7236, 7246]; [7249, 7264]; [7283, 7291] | 1.6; 10.2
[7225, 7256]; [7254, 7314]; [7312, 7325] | 1.8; 9.76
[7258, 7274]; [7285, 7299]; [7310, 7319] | 0.2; 9.67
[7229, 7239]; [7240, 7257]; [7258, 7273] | 0.7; 9.99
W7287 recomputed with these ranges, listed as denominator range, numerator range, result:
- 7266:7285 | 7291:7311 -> 0.97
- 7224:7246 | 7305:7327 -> 0.95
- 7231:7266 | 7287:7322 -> 0.99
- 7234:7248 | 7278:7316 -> 0.92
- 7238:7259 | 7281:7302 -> 1.01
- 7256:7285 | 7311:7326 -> 1.02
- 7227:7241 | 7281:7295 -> 0.96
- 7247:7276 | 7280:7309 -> 1.01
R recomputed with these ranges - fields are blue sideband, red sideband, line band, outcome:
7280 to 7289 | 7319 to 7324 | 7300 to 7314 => 0.8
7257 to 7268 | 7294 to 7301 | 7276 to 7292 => 0.0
